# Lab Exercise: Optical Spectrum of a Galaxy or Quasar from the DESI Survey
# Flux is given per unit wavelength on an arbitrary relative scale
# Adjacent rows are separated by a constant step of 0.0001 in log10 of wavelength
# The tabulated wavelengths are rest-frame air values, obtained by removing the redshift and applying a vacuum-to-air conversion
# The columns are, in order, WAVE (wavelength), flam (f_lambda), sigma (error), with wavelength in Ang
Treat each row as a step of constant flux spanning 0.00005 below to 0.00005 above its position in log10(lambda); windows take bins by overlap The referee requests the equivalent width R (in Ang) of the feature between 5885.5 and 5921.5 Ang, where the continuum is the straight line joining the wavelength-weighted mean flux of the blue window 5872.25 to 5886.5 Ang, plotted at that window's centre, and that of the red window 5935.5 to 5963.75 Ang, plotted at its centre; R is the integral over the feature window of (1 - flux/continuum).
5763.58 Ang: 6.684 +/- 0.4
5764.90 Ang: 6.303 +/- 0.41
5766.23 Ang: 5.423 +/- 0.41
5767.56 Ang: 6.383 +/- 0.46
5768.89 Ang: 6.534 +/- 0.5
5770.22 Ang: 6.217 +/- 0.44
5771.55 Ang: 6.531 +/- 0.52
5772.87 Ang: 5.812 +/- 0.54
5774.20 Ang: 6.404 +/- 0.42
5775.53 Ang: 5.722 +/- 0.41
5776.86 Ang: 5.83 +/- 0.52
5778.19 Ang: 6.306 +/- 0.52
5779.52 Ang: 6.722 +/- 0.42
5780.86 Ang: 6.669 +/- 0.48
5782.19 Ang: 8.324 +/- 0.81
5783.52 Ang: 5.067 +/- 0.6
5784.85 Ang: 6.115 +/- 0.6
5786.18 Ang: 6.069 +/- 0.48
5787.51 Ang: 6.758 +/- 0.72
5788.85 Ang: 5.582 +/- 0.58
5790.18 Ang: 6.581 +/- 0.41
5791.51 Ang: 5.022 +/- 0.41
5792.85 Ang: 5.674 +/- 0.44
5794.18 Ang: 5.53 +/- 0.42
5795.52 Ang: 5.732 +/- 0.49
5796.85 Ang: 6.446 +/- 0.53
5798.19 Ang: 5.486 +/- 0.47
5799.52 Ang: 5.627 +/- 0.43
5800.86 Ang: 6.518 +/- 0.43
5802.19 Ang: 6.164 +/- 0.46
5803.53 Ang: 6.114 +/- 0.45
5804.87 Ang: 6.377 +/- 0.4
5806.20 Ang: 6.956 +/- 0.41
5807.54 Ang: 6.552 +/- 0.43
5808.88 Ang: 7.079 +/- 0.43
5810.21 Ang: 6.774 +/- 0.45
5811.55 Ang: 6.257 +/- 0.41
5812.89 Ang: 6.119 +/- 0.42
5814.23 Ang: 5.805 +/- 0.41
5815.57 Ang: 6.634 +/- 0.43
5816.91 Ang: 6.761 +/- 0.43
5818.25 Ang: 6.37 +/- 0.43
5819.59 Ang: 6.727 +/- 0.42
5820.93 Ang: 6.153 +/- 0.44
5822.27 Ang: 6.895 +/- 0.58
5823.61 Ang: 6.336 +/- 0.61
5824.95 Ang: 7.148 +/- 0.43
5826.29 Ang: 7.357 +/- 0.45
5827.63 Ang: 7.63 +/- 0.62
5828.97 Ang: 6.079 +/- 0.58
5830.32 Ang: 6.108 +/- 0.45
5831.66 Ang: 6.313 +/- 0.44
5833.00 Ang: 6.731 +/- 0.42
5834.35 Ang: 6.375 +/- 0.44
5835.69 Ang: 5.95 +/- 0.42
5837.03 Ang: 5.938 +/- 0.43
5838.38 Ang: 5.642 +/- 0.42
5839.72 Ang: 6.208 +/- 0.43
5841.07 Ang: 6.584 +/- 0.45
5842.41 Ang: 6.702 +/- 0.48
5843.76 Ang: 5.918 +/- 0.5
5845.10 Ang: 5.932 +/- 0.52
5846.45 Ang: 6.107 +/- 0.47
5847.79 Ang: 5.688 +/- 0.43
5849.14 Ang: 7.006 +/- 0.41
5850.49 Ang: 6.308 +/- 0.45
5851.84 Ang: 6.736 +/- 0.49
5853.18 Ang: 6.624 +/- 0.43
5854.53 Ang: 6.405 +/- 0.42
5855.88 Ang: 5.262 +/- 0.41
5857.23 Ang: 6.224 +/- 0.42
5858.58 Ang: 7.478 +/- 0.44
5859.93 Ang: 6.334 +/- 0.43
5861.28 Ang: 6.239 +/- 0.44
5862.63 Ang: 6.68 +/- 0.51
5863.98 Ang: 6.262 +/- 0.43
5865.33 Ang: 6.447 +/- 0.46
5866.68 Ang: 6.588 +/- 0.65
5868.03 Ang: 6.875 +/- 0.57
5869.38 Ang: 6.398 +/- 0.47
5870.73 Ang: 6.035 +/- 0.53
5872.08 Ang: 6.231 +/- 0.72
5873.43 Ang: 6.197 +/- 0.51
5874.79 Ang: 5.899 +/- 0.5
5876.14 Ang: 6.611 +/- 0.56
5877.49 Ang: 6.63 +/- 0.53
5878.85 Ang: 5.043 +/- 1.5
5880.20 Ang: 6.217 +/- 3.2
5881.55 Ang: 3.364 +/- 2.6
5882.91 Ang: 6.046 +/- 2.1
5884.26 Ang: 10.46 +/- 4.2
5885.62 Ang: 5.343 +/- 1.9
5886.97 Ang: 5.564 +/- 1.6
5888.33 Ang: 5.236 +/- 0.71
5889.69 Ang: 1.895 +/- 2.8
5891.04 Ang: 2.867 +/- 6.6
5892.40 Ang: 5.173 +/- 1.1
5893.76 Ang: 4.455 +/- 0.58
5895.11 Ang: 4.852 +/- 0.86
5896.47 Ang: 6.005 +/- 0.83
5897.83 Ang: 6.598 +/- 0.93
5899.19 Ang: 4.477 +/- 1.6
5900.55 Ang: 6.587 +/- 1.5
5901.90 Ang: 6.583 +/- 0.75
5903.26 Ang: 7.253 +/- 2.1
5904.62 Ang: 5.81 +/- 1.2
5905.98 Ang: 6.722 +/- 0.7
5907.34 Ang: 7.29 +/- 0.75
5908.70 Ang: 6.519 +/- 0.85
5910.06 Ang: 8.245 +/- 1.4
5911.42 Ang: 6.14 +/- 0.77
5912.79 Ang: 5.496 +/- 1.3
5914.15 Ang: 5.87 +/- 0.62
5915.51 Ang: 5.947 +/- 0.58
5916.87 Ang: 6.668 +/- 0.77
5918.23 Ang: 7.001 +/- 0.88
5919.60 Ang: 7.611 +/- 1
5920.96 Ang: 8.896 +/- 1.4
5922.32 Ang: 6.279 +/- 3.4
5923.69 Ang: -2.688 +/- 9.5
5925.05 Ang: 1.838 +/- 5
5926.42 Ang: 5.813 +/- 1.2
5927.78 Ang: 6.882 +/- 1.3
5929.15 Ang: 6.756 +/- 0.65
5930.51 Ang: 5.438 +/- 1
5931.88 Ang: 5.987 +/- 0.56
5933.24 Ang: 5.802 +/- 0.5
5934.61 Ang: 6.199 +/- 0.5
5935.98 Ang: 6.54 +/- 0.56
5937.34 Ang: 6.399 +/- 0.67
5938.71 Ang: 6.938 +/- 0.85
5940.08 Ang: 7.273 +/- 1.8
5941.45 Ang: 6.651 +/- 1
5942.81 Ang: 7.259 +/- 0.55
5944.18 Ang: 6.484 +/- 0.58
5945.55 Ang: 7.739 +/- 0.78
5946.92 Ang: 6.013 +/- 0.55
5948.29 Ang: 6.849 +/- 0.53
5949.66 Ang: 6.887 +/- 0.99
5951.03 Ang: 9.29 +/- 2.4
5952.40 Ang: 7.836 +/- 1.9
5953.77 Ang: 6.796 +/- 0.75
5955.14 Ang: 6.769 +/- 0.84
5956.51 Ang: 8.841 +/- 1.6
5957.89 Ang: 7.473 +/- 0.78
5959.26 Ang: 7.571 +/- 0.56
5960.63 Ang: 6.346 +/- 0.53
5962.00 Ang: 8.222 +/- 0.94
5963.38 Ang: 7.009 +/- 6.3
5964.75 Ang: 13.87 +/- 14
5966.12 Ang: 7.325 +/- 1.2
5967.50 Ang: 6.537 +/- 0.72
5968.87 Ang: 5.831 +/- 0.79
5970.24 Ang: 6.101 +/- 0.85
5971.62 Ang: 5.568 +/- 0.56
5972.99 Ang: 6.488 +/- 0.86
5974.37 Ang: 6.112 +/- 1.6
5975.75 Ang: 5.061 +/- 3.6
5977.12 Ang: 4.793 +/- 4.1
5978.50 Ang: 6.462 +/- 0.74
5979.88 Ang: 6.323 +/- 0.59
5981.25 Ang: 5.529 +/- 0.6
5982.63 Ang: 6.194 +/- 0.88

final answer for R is 3.21 Ang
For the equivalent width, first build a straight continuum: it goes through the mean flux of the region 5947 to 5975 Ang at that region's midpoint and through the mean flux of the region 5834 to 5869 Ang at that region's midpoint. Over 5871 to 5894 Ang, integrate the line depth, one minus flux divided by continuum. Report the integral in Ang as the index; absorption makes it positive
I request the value 3.8 Ang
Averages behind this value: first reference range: 6.33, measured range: 5.51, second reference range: 7.36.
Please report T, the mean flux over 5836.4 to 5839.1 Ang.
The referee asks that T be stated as 5.79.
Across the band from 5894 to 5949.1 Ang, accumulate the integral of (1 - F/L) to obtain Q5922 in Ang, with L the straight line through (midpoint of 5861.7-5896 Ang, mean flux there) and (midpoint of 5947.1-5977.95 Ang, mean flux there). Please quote 2.4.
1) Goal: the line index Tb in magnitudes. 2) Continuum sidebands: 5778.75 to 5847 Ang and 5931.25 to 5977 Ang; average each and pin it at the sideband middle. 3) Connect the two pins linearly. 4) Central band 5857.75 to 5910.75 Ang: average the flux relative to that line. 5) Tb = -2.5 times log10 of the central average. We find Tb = 0.108 mag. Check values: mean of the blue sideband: 6.33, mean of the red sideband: 7.01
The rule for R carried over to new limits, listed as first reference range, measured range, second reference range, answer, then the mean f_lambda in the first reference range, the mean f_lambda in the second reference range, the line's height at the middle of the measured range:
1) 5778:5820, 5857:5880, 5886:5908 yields -2.68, 6.27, 5.46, 5.7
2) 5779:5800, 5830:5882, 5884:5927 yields -3.38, 6.09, 5.67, 5.84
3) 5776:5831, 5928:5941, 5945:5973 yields 1.54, 6.35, 7.42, 7.25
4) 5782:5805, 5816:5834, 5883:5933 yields -2.15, 6.01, 5.78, 5.95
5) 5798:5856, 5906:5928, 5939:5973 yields 3.67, 6.39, 7.33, 7.05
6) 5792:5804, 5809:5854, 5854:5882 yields -2.93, 5.9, 6.18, 6.04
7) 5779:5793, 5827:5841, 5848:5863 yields 0.18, 6.25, 6.45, 6.39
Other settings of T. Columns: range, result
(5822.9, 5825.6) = 6.75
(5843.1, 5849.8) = 6.13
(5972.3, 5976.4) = 5.89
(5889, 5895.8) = 3.85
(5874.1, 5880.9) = 6.07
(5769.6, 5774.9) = 6.25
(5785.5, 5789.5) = 6.13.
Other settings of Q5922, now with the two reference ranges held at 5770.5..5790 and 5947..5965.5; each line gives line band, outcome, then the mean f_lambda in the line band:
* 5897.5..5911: 1.5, 6.6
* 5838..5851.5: 1.3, 6.23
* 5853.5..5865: 1.1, 6.37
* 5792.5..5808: 0.9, 6.1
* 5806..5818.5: 0.1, 6.52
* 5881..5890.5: 2.4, 5.4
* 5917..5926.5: 3.2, 5.01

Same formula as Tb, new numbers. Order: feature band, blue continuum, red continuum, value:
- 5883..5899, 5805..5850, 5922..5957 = 0.19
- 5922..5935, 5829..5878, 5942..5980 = 0.40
